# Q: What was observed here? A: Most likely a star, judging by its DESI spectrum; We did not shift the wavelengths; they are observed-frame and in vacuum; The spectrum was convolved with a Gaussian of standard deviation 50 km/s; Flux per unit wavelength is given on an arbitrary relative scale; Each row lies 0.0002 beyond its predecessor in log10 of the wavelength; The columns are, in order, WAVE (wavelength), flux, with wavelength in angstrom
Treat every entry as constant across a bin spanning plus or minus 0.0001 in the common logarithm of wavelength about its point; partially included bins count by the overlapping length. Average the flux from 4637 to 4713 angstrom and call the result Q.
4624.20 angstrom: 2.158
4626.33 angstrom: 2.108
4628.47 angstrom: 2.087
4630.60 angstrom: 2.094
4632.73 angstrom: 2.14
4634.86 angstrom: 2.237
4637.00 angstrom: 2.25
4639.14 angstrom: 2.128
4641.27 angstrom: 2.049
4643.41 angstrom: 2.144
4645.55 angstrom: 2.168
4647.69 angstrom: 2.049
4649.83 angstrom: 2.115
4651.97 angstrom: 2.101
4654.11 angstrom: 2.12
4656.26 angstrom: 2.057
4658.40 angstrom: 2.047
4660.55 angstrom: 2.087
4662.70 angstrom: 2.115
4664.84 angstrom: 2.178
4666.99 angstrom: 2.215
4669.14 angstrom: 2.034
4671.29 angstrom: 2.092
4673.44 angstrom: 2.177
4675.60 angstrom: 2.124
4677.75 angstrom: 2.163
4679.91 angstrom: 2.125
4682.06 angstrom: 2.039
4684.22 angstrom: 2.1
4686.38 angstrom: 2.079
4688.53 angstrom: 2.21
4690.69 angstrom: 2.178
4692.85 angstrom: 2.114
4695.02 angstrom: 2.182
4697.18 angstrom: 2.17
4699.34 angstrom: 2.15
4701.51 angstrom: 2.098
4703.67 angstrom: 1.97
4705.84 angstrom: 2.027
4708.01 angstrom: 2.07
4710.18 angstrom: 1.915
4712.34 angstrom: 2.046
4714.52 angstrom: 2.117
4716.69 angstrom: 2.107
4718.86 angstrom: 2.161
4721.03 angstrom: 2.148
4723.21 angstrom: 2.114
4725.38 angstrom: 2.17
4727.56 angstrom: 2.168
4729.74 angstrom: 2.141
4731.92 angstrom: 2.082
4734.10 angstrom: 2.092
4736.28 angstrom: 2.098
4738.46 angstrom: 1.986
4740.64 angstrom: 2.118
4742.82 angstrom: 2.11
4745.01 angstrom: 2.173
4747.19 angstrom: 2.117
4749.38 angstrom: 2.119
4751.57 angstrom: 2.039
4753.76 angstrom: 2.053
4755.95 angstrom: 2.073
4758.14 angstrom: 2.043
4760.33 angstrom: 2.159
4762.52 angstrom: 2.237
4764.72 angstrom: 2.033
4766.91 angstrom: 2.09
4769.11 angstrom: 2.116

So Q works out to 2.11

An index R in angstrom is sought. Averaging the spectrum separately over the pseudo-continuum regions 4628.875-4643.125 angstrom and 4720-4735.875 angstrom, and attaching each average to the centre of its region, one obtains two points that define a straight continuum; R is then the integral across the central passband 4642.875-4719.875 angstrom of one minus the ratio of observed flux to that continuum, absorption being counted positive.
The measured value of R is 1.1 angstrom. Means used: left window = 2.15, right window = 2.13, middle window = 2.11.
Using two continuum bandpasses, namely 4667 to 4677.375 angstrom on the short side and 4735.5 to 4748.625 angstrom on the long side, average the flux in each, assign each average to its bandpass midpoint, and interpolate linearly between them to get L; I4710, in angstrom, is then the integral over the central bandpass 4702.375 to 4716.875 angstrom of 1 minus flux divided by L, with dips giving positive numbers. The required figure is 0.5 angstrom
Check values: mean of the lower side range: 2.12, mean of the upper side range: 2.1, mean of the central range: 2.03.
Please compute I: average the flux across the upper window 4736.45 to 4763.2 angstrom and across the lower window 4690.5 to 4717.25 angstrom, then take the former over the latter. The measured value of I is 1.01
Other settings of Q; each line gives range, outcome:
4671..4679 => 2.14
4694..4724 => 2.09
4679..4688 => 2.09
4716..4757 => 2.11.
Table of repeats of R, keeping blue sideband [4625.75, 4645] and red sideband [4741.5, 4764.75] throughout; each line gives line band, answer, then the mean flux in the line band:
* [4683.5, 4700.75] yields -0.20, 2.15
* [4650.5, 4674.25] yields 0.23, 2.11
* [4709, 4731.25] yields 0.09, 2.11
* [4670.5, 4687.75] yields 0.10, 2.11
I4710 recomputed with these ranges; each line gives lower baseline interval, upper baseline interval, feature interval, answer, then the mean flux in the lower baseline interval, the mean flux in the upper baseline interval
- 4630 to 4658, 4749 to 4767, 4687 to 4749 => -0.1 angstrom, 2.13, 2.09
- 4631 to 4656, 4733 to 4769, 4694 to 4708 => 0.1 angstrom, 2.13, 2.1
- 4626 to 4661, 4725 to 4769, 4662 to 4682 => -0.2 angstrom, 2.12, 2.1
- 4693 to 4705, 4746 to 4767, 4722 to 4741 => 0.0 angstrom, 2.11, 2.1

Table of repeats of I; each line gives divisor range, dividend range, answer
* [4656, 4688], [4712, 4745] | 1.00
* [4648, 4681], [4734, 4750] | 0.99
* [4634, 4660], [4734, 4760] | 0.98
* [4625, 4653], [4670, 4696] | 1.00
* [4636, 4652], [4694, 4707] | 0.99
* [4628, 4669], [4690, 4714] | 0.98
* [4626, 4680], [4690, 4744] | 0.99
